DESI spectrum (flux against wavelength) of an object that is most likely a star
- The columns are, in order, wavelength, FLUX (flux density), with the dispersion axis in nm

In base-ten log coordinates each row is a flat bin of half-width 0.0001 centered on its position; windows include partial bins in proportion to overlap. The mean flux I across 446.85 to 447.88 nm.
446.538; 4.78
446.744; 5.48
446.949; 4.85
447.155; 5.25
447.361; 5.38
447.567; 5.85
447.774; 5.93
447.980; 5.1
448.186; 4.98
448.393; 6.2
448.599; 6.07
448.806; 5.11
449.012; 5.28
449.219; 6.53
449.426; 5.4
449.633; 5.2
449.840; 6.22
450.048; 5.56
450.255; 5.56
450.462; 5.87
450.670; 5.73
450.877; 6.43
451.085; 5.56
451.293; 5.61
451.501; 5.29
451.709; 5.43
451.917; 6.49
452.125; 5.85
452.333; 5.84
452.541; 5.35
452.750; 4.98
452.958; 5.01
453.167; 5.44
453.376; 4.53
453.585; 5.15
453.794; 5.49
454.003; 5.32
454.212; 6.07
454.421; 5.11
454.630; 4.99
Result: 5.45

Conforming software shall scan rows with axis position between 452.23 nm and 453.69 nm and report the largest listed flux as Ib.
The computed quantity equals 5.84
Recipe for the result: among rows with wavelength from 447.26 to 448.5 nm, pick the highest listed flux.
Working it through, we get 6.2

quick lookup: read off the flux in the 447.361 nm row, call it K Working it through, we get 5.38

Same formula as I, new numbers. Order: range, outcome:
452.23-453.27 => 5.32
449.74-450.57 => 5.8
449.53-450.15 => 5.65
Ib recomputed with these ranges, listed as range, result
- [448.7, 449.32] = 6.53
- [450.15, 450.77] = 5.87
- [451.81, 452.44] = 6.49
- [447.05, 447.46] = 5.38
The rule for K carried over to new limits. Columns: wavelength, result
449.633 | 5.2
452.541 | 5.35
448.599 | 6.07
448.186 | 4.98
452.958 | 5.01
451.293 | 5.61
